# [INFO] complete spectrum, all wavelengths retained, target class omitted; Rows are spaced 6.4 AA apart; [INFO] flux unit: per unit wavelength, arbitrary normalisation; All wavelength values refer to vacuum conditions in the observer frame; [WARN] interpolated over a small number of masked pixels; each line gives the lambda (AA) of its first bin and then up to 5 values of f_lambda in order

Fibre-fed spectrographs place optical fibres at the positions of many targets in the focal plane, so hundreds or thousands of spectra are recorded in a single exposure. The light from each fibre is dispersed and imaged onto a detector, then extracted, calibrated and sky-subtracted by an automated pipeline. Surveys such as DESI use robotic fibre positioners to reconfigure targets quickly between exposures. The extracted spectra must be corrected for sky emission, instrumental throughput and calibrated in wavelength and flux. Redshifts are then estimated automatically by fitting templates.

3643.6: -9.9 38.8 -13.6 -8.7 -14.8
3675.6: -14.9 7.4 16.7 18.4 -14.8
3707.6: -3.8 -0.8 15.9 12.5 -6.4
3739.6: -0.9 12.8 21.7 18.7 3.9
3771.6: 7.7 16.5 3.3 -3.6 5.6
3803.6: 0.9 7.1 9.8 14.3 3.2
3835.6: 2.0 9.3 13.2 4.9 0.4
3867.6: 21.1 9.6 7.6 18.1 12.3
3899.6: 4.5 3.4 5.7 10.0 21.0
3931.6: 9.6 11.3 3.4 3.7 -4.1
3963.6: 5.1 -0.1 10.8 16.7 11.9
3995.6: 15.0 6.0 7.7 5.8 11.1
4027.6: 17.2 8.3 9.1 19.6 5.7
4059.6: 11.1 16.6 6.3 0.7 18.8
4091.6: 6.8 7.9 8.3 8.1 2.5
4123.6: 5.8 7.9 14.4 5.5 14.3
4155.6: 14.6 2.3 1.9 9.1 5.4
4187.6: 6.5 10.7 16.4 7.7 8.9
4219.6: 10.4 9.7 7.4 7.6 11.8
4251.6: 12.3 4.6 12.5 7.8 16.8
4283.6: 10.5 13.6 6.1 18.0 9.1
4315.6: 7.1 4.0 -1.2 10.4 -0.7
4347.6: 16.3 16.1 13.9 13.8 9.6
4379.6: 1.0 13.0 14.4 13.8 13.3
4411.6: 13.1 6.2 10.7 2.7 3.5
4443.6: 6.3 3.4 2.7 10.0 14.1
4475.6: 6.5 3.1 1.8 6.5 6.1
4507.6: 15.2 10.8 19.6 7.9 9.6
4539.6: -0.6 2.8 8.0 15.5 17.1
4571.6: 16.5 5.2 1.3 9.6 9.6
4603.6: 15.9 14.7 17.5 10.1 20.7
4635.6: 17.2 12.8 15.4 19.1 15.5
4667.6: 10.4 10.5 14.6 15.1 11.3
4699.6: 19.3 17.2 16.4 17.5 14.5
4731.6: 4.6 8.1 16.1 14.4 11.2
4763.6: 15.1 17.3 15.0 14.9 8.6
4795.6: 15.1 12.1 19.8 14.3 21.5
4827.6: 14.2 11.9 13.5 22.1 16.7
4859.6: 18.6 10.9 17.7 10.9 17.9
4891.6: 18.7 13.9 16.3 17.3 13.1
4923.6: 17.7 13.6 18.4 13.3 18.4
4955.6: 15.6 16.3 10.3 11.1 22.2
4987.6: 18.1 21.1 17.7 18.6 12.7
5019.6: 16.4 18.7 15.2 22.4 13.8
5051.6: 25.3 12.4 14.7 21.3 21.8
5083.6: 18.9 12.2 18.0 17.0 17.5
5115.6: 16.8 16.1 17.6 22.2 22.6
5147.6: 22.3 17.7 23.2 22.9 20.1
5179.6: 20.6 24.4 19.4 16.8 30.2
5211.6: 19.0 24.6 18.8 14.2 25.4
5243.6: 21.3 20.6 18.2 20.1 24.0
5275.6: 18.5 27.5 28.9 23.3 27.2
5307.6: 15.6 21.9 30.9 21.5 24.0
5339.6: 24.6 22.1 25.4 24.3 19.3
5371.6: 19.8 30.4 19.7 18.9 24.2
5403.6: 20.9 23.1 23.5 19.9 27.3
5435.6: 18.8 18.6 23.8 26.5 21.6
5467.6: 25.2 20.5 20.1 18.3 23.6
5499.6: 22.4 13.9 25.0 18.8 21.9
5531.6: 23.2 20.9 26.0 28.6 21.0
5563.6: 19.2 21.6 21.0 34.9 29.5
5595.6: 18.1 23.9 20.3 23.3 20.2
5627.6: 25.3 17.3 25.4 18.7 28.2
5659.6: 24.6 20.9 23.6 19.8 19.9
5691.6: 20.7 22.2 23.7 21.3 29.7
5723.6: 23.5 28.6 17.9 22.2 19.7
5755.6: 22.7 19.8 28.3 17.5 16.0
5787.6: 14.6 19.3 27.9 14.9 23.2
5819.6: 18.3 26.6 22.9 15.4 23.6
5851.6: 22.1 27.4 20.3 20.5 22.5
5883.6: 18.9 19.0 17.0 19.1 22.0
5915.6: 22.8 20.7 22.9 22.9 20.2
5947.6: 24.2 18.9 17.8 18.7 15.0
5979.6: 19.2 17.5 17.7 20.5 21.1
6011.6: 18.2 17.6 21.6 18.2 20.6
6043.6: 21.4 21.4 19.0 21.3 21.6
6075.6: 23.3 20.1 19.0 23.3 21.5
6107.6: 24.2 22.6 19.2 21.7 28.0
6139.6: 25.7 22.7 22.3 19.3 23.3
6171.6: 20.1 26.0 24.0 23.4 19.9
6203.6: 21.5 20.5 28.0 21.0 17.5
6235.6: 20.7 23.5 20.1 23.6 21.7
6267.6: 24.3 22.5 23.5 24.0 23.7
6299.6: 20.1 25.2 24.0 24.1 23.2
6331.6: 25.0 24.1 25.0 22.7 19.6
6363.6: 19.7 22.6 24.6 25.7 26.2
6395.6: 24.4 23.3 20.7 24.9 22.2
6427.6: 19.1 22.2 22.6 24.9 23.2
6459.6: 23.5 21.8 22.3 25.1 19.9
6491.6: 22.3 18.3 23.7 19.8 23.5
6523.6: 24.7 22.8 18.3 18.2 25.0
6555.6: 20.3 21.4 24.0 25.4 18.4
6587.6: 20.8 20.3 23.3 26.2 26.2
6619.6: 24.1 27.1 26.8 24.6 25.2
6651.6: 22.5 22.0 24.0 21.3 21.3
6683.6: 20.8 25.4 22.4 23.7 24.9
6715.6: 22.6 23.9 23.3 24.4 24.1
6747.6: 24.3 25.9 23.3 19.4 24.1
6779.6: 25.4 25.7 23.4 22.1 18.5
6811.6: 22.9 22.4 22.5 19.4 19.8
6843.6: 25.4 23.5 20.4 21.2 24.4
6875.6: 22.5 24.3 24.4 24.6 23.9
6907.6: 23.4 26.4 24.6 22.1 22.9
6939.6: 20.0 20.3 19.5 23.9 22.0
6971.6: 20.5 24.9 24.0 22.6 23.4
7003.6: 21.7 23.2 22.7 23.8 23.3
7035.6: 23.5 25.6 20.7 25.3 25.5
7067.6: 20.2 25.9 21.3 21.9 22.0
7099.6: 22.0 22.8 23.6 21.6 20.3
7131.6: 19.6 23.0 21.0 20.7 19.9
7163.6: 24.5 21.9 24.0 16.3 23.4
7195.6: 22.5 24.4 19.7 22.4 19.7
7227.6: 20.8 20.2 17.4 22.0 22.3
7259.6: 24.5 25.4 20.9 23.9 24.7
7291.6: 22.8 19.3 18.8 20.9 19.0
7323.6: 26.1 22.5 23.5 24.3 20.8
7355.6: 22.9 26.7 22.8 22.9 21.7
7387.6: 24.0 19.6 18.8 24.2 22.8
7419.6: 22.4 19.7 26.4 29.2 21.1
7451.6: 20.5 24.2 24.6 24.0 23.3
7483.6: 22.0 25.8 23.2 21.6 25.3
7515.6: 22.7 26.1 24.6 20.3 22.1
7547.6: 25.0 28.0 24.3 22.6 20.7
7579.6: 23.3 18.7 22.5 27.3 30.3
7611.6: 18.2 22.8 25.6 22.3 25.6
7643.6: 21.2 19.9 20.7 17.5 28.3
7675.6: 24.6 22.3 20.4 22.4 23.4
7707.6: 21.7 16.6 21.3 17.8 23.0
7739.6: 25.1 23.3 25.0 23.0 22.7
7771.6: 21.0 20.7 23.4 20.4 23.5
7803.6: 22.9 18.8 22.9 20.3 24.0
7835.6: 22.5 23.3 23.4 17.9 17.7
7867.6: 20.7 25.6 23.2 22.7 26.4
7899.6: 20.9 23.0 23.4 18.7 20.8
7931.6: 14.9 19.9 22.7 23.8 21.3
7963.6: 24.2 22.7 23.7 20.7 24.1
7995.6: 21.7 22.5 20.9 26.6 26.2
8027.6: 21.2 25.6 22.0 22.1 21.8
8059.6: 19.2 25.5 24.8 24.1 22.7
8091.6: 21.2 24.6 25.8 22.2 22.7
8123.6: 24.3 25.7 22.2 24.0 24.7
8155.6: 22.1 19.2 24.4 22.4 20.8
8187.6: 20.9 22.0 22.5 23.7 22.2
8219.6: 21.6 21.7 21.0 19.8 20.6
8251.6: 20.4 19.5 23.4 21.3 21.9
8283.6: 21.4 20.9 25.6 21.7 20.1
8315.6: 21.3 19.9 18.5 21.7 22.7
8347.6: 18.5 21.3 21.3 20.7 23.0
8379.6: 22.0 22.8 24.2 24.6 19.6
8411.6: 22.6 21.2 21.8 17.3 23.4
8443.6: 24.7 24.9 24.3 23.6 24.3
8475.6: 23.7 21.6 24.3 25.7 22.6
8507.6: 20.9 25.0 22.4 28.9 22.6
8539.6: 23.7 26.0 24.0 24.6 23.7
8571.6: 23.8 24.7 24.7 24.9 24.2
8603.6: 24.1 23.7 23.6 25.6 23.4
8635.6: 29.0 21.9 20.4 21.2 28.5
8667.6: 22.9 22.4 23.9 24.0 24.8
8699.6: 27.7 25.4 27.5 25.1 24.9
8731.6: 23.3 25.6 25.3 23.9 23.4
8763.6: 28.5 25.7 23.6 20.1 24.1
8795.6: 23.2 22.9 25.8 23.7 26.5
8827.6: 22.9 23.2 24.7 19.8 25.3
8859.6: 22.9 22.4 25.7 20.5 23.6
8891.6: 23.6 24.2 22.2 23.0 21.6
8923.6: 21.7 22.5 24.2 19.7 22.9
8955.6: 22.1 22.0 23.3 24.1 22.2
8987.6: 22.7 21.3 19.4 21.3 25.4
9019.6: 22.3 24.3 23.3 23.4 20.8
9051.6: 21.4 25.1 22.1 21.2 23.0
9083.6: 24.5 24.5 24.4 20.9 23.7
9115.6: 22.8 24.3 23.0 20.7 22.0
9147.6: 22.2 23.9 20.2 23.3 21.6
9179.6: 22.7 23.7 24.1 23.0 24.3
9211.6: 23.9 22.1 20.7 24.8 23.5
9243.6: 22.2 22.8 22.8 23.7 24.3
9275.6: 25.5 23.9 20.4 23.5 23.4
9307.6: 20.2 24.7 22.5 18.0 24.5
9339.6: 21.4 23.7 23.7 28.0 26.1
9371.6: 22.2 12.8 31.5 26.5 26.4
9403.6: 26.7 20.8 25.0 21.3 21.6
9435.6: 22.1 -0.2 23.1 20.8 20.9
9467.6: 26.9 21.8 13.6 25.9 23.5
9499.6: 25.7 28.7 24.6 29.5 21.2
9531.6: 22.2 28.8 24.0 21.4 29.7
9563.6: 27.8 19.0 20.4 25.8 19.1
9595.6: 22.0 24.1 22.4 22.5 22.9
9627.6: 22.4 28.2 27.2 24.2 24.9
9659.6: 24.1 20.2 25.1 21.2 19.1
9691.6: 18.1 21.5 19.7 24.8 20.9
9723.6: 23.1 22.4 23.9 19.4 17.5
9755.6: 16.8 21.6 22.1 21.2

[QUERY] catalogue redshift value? 0.154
